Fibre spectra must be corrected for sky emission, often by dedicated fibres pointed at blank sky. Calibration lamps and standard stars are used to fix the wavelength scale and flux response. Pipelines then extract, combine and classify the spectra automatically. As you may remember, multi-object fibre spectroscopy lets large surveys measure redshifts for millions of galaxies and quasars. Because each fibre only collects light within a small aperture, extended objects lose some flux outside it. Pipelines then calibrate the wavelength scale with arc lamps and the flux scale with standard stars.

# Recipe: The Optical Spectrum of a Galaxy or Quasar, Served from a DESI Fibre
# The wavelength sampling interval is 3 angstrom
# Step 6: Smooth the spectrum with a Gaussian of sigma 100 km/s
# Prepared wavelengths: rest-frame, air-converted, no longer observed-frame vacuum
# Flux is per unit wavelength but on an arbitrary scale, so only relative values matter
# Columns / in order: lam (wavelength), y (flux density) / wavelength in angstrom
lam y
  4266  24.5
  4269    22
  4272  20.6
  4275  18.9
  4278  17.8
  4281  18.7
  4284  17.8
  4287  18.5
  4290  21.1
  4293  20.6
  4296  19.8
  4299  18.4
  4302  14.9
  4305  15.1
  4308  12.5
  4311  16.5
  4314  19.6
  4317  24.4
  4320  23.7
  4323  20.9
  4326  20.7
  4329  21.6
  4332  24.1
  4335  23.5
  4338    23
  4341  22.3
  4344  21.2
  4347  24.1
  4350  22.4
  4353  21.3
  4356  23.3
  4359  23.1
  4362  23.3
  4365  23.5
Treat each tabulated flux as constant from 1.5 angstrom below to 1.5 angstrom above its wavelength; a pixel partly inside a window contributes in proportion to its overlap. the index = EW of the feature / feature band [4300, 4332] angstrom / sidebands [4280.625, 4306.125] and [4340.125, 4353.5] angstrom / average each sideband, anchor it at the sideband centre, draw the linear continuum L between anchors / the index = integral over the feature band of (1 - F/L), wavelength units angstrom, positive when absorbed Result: 1.43 angstrom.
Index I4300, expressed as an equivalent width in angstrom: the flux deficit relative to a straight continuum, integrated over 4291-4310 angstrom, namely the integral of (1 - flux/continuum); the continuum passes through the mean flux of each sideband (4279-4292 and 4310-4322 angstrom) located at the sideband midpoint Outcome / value 2.9 angstrom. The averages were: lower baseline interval 19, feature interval 17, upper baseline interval 21.2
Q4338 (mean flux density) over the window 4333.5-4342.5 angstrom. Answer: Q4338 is 22.9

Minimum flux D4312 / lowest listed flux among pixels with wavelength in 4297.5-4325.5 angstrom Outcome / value 12.5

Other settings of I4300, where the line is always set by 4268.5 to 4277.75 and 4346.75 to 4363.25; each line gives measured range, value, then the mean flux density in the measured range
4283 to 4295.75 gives 0.59 angstrom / 19.6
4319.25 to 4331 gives 0.04 angstrom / 21.7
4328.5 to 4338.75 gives -0.52 angstrom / 23.2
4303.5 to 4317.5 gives 2.74 angstrom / 17.1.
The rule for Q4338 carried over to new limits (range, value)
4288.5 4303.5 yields 19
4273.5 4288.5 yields 18.3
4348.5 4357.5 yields 22.3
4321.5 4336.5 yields 22.2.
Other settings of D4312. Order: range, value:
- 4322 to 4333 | 20.7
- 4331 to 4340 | 23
